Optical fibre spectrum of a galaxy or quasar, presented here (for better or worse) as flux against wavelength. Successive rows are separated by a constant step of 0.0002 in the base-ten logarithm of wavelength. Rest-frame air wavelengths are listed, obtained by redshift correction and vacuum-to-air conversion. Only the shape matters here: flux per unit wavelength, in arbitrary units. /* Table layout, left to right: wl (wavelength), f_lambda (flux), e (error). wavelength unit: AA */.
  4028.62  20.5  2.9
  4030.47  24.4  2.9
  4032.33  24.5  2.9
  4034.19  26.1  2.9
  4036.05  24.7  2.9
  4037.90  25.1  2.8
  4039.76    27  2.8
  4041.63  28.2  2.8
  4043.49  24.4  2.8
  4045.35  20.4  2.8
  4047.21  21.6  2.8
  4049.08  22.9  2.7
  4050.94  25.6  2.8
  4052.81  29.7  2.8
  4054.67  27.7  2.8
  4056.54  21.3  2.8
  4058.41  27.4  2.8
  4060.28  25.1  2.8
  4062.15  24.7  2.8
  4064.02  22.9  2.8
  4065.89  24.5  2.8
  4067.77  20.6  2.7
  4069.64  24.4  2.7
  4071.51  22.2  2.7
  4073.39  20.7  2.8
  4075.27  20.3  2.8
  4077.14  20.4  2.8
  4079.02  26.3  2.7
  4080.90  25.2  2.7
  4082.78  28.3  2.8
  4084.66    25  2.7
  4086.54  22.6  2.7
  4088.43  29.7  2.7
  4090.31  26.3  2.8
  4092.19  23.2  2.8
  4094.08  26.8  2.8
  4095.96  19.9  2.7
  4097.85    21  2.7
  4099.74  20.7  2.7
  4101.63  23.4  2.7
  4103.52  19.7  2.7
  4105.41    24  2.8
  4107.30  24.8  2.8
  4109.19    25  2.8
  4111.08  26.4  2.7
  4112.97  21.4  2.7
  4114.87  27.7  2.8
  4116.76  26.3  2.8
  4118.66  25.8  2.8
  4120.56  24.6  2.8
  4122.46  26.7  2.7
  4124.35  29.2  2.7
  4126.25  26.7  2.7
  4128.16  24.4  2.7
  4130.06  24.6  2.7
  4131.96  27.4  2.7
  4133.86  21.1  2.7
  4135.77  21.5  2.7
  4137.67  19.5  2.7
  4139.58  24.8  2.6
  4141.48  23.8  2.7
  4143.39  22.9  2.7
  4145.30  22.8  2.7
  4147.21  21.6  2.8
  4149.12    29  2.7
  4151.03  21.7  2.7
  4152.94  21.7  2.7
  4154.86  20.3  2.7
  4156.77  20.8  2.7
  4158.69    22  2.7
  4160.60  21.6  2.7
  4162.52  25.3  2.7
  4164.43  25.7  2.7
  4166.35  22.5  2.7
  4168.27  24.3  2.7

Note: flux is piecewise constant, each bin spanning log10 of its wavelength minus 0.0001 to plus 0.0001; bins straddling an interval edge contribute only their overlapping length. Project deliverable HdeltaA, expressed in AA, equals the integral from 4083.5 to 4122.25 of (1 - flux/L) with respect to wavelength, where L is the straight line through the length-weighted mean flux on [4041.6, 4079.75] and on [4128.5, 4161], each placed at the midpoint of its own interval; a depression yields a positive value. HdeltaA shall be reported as -1.66 AA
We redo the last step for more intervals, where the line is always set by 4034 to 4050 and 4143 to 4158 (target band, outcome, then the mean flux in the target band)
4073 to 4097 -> -0.6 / 24.3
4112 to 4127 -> -1.9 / 26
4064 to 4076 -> 0.9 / 22.2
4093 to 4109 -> 0.5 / 22.7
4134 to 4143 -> 0.2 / 22.3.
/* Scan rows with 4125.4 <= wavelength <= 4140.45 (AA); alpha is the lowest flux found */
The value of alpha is 19.5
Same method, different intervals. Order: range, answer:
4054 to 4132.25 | 19.7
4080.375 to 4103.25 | 19.9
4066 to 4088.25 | 20.3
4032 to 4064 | 20.4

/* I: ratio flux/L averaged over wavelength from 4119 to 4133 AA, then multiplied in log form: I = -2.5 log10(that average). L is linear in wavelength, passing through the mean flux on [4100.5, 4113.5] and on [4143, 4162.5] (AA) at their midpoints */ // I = -0.13 mag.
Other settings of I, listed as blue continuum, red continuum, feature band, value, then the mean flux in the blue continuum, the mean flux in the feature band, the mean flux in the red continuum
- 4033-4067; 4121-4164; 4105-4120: -0.05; 24.9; 25.2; 23.6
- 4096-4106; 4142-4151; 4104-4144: -0.09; 21.5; 24.7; 23.8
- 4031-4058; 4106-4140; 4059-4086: 0.06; 25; 23.6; 24.9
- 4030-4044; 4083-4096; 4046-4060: 0.02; 25.6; 25.1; 25.3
